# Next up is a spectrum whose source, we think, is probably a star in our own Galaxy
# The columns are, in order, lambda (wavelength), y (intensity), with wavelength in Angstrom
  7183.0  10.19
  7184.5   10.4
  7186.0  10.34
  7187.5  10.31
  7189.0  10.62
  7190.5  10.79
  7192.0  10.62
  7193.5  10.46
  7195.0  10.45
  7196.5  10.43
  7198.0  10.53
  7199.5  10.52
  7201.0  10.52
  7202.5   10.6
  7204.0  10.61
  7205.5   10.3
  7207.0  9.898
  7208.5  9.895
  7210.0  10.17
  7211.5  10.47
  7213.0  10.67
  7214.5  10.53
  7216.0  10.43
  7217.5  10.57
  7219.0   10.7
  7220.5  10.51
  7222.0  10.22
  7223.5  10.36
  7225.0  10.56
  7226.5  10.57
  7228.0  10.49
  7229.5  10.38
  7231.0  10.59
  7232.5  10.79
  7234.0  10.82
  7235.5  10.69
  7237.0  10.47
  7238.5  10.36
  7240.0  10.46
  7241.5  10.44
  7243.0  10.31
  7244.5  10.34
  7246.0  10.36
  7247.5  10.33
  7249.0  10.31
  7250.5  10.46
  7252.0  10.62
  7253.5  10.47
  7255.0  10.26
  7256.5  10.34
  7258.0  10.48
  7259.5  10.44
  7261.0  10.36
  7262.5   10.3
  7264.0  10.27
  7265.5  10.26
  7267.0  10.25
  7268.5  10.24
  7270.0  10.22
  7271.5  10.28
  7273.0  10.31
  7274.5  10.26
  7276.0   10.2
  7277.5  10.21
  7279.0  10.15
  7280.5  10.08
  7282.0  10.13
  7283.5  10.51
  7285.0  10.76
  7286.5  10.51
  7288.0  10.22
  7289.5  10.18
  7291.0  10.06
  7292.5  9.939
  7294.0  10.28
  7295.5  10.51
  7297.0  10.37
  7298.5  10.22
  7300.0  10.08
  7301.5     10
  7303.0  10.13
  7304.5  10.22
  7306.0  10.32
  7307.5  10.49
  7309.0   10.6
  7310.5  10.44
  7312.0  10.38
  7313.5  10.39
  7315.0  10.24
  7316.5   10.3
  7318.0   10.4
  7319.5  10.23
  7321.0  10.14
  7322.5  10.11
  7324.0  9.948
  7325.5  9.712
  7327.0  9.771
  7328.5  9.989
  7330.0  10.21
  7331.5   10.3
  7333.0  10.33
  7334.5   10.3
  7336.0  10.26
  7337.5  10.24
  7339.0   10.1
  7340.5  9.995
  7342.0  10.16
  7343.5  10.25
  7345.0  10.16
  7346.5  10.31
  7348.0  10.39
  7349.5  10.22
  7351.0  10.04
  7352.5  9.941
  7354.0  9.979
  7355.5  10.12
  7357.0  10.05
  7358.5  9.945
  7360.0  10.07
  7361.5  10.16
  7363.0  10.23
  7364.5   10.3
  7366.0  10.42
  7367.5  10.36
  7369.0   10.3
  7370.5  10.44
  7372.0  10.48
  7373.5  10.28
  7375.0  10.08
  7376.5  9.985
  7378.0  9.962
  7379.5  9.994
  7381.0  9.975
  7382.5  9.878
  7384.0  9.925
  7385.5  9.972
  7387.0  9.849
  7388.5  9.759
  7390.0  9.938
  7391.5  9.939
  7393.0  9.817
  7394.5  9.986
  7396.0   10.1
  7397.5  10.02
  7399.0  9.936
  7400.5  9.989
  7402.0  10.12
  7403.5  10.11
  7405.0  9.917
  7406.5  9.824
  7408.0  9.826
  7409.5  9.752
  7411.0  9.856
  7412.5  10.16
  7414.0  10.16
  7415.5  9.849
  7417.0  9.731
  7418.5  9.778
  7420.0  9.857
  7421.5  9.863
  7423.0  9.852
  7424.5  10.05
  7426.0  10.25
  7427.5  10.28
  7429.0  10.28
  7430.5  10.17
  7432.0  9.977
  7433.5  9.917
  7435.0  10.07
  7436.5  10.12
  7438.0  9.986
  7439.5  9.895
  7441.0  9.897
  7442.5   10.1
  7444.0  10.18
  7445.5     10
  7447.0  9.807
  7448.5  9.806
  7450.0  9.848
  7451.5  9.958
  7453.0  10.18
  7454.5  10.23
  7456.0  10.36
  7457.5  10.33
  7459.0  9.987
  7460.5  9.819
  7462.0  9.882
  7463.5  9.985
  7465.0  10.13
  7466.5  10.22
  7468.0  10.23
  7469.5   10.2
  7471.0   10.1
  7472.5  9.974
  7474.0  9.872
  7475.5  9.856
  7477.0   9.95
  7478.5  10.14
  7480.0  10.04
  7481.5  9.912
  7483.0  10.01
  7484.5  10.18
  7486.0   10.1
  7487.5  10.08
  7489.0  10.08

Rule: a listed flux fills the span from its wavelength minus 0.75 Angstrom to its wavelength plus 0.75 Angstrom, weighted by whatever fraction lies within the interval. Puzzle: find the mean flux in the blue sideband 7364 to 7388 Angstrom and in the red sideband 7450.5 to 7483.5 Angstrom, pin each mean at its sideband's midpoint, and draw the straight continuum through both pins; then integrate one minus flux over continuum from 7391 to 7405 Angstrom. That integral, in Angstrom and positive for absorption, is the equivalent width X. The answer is 0.2 Angstrom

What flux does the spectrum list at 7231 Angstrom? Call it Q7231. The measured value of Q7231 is 10.59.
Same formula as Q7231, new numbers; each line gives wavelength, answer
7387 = 9.849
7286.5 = 10.51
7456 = 10.36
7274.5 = 10.26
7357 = 10.05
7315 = 10.24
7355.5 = 10.12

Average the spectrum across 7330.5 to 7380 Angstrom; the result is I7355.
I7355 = 10.2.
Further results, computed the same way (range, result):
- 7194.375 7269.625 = 10.4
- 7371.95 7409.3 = 9.97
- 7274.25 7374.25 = 10.2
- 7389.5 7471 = 10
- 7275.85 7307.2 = 10.2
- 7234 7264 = 10.4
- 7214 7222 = 10.5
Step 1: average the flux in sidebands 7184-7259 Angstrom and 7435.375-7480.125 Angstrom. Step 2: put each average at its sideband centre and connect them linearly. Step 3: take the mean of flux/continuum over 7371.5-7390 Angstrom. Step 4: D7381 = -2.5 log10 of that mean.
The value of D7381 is 0.02 mag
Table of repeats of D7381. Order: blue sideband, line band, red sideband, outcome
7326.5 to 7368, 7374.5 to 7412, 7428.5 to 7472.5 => 0.02 mag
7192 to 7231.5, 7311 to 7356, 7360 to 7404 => 0.00 mag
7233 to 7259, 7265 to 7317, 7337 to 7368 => 0.00 mag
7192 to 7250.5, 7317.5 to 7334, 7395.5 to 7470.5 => 0.01 mag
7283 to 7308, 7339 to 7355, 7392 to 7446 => 0.00 mag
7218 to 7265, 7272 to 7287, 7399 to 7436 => 0.00 mag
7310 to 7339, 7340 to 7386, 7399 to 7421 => -0.01 mag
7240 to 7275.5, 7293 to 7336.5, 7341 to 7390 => 0.00 mag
